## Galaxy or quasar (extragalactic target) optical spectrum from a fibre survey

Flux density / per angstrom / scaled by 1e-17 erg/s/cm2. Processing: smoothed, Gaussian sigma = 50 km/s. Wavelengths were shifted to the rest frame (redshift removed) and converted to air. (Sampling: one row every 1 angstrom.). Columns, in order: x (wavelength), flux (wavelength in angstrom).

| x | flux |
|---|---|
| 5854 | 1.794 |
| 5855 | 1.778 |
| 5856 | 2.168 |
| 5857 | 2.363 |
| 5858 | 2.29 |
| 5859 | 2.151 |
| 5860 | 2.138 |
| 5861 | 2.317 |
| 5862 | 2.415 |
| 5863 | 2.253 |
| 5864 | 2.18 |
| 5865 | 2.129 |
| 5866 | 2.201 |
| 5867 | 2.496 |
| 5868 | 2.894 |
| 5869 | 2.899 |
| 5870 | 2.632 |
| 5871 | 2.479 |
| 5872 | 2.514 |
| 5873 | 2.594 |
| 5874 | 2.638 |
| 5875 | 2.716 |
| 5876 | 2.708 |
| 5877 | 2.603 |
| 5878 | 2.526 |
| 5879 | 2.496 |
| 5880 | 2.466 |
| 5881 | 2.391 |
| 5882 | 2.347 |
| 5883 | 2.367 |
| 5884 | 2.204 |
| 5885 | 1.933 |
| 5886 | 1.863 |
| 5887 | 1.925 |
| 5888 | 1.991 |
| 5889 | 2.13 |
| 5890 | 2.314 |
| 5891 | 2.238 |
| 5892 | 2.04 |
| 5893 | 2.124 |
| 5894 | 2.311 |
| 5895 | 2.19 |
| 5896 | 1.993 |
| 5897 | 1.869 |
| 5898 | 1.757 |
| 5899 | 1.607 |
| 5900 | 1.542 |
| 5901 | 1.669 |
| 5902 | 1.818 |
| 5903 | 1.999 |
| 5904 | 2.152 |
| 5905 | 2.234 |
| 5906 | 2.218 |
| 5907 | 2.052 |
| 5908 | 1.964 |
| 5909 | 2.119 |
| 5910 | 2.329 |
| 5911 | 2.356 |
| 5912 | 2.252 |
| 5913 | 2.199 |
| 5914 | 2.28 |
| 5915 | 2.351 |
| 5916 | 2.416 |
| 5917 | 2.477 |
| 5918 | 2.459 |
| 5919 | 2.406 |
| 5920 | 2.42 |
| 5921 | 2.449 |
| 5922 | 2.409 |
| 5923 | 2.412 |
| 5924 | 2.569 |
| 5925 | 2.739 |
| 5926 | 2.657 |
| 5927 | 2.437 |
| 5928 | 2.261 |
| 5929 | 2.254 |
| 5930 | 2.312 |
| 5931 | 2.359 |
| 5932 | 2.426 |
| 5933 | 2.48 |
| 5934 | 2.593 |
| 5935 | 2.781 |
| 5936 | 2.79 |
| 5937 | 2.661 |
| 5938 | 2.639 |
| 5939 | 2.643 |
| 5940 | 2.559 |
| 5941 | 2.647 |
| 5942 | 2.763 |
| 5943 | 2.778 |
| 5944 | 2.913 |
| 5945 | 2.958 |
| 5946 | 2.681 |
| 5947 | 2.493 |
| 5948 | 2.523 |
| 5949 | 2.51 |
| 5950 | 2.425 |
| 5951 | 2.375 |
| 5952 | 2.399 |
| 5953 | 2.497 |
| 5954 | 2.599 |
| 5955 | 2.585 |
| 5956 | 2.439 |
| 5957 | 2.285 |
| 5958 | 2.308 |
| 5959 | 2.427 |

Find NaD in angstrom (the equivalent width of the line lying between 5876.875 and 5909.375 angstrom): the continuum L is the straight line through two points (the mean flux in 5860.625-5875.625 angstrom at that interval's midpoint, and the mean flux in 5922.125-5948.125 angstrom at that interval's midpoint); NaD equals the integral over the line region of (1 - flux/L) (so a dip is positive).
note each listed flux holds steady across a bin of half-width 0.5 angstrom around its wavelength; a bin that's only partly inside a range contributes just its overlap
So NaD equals 5.5 angstrom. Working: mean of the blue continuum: 2.49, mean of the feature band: 2.1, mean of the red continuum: 2.59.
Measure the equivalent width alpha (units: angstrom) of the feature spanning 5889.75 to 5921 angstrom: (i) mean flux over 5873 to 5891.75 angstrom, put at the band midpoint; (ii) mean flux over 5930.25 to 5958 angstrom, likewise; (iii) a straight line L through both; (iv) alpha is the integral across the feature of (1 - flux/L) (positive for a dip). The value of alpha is 3.7 angstrom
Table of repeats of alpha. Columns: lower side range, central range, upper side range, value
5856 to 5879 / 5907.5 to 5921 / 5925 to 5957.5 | 1.10 angstrom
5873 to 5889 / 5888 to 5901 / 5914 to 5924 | 2.06 angstrom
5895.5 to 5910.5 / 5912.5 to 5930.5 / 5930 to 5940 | -0.81 angstrom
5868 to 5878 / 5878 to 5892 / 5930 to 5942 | 2.27 angstrom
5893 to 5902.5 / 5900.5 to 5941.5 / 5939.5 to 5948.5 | -1.47 angstrom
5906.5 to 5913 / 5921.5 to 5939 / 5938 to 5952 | -0.57 angstrom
